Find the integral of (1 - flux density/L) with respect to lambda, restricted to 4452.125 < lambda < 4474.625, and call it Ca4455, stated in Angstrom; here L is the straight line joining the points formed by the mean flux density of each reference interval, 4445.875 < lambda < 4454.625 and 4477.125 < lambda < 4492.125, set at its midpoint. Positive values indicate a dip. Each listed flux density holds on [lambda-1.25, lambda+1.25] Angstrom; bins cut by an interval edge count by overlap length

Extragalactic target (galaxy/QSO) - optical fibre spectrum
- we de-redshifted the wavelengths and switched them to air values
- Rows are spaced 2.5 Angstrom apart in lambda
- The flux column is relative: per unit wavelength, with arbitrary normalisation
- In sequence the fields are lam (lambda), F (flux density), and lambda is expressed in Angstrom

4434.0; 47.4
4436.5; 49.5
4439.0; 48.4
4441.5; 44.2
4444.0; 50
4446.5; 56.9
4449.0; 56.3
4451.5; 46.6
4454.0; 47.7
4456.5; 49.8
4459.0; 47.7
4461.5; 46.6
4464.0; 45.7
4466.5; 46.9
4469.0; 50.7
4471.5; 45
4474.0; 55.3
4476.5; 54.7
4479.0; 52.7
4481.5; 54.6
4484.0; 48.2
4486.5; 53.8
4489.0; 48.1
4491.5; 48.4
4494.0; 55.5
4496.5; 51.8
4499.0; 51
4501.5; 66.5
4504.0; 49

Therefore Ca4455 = 1.5 Angstrom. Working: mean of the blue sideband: 51.8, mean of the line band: 48.1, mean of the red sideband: 51.2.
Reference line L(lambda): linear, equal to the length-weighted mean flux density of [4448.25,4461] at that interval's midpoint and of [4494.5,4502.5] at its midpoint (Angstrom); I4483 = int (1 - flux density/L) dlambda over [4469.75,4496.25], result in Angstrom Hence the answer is 1.0 Angstrom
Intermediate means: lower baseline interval 49.2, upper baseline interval 56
